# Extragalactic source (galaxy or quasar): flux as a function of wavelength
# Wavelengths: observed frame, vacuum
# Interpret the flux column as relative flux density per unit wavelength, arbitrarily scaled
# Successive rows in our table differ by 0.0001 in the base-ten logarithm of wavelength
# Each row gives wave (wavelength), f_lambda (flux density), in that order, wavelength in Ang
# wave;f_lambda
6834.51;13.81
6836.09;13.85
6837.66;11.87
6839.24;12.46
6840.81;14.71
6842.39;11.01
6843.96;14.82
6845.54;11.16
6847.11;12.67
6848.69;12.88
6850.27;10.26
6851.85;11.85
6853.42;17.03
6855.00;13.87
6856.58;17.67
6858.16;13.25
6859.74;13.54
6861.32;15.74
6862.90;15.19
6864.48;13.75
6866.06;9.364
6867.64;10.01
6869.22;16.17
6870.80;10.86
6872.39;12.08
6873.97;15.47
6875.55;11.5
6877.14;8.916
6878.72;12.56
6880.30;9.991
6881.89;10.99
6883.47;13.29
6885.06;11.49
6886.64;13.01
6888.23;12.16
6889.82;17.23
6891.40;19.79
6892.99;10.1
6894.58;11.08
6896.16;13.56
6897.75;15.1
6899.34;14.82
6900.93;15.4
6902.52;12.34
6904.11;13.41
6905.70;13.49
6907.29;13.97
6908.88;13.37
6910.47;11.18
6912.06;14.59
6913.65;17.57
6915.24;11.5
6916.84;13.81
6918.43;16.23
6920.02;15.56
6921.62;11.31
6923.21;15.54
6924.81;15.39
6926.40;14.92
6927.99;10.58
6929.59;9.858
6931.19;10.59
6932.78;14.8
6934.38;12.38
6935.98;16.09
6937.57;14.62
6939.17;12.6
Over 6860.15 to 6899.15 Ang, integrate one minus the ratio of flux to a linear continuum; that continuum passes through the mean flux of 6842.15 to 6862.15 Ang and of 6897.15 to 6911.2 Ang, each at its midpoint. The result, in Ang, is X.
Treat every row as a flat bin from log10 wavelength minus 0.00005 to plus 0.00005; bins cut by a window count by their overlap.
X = 2.0 Ang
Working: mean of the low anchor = 13.6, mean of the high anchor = 13.7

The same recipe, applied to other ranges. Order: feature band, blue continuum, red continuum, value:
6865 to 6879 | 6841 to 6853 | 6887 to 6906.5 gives 1.4 Ang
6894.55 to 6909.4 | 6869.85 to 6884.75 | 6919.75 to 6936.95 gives -1.5 Ang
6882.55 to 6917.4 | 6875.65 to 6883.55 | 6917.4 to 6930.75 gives -4.5 Ang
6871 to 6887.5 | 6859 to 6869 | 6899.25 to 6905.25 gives 1.9 Ang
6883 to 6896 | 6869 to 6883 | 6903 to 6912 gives -1.1 Ang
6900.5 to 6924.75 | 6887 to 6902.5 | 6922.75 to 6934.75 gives -0.8 Ang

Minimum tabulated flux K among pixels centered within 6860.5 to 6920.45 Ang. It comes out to 8.916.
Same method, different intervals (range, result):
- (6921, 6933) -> 9.858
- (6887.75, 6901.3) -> 10.1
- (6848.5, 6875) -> 9.364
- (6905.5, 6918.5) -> 11.18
